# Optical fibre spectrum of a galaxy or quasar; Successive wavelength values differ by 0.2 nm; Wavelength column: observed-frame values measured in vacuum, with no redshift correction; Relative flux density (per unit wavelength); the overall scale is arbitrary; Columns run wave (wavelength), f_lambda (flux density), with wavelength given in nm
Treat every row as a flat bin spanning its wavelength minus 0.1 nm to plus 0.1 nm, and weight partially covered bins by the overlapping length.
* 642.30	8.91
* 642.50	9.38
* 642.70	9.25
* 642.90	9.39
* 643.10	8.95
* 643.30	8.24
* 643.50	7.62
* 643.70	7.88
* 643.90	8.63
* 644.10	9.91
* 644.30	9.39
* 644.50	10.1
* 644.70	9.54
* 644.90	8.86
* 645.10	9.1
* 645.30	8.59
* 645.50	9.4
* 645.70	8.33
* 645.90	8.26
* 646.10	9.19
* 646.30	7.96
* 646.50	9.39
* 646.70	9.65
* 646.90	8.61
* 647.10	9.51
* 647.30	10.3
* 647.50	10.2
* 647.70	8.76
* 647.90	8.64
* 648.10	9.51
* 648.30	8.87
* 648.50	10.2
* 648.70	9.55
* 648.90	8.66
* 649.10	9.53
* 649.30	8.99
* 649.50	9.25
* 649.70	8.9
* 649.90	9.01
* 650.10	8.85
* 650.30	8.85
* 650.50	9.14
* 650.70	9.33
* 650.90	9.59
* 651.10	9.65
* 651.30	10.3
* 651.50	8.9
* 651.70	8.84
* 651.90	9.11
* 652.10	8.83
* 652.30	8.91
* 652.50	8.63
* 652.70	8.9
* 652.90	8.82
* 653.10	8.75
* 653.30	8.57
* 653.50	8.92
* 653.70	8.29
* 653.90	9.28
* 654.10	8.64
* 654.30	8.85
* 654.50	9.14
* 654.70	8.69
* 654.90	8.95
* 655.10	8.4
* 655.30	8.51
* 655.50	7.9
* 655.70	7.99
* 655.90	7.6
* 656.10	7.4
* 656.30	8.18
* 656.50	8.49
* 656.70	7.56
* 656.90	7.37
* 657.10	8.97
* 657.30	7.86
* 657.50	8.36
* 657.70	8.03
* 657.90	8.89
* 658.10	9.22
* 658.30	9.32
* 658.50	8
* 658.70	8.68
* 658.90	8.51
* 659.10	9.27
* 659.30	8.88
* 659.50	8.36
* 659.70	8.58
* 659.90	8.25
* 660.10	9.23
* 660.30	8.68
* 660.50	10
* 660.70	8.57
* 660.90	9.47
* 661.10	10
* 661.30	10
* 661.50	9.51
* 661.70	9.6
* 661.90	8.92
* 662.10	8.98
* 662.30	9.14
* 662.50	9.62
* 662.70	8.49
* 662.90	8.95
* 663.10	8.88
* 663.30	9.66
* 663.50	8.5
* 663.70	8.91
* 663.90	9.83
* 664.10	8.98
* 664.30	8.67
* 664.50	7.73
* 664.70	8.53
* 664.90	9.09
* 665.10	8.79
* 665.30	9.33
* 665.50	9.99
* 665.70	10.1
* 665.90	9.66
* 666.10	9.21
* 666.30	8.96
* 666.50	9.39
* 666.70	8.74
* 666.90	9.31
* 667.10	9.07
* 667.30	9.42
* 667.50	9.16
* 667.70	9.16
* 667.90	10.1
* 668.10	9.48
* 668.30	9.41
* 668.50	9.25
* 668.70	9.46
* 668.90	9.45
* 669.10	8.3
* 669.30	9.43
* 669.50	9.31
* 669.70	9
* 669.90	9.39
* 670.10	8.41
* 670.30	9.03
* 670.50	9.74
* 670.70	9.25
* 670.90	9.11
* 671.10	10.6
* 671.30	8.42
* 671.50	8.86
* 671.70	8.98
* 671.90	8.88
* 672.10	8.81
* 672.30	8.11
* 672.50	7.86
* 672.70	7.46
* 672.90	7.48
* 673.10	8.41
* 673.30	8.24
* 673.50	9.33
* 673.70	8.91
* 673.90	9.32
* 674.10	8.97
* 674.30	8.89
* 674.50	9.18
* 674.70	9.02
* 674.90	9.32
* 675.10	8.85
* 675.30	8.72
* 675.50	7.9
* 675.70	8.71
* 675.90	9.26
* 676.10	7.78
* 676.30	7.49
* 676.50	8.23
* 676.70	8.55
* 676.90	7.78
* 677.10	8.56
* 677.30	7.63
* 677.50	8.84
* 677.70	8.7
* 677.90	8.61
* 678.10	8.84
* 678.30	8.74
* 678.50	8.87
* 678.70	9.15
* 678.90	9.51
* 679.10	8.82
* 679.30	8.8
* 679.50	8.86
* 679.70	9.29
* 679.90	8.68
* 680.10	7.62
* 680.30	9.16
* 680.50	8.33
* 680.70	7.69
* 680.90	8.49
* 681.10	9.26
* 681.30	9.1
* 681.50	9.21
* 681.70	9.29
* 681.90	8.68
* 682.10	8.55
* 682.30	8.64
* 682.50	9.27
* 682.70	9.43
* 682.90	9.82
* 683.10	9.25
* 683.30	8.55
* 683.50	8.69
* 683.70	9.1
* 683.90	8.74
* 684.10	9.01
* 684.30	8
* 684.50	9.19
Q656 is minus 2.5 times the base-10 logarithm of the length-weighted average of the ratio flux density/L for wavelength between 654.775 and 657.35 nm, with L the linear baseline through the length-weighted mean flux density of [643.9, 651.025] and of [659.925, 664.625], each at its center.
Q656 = 0.13 mag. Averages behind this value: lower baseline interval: 9.19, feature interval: 8.1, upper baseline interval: 9.13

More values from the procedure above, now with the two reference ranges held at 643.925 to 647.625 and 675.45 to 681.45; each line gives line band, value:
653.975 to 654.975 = 0.023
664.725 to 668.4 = -0.062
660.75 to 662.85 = -0.052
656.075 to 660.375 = 0.063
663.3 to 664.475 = -0.011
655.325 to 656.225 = 0.159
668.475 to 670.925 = -0.049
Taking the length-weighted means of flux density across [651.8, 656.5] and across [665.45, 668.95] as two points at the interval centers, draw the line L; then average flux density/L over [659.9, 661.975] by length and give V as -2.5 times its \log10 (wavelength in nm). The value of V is -0.041 mag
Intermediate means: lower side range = 8.57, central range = 9.35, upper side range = 9.4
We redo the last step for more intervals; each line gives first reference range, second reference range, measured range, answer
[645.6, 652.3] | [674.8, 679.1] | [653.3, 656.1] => 0.07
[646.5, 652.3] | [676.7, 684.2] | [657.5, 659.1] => 0.05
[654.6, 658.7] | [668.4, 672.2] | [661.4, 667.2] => -0.04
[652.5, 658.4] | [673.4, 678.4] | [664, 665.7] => -0.05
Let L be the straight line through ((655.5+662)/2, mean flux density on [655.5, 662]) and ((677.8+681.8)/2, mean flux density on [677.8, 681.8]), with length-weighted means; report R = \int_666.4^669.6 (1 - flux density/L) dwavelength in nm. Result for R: -0.200 nm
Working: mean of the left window 8.67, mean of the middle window 9.28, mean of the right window 8.82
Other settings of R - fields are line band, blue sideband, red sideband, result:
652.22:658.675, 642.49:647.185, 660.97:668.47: 0.44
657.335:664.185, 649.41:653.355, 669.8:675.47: -0.03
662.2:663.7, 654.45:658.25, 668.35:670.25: -0.05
